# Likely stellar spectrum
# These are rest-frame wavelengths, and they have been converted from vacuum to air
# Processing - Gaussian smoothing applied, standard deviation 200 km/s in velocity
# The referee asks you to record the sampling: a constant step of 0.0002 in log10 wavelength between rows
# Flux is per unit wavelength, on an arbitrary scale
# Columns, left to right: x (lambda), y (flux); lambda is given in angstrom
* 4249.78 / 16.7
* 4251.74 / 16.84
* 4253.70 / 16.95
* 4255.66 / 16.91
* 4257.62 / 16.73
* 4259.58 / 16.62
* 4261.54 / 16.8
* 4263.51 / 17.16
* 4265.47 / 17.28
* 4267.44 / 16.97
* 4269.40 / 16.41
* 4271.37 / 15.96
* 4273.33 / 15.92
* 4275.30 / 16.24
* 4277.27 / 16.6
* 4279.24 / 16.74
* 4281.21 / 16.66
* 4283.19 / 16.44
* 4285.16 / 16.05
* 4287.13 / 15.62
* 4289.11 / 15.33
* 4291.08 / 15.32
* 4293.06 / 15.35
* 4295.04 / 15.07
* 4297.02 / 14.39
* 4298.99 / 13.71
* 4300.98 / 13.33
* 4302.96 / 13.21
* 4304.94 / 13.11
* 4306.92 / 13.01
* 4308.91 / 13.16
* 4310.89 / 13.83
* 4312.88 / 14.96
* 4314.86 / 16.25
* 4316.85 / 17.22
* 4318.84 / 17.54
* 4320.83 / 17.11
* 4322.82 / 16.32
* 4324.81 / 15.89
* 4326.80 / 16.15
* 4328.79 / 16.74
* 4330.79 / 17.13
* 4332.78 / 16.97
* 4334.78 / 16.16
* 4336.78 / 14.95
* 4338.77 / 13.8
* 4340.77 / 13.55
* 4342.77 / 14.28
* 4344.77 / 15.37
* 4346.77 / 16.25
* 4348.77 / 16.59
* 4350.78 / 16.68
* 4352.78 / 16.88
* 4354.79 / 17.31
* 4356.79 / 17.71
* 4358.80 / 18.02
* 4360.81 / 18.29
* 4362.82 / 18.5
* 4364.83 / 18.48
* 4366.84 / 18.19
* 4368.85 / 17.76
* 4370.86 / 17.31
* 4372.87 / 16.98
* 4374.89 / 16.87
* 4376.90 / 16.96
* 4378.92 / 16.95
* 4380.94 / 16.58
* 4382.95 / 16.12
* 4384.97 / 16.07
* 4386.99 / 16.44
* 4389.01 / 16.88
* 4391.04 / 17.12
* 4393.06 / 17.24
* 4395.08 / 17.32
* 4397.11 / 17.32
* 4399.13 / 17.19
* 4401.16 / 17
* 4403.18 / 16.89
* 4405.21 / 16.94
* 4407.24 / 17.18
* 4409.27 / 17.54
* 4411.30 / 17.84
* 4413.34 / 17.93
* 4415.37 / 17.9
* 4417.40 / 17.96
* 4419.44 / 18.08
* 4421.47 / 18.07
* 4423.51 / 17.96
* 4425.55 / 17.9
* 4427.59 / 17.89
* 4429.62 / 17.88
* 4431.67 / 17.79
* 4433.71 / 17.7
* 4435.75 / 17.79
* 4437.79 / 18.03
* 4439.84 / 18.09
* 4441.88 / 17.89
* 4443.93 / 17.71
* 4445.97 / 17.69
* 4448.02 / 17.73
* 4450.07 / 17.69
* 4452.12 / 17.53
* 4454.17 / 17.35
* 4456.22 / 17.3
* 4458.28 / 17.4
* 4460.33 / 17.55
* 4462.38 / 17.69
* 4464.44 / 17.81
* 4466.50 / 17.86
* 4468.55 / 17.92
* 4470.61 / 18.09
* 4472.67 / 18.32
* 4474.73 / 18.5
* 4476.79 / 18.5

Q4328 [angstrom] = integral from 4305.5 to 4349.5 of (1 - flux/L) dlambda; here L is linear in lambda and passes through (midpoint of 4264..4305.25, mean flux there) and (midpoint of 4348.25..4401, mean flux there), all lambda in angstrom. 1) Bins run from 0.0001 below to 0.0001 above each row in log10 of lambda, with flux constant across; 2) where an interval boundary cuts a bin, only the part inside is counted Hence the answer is 2.1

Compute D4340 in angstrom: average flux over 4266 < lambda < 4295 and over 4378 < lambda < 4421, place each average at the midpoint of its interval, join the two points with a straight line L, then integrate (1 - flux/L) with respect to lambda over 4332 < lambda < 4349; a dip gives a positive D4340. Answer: 1.4 angstrom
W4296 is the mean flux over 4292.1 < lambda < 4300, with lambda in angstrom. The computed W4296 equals 14.6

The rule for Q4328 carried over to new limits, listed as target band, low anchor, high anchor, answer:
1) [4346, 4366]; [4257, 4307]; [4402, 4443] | -0.87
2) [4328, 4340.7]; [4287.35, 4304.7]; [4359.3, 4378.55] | 0.29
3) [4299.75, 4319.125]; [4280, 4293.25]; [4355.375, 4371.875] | 2.43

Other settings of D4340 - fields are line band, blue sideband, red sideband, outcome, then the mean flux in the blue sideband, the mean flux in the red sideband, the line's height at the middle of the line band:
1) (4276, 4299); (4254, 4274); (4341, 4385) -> 1.5 angstrom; 16.7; 17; 16.8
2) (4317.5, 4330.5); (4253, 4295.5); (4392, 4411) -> 0.0 angstrom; 16.3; 17.2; 16.7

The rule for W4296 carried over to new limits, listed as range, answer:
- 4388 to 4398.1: 17.2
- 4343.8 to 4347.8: 15.8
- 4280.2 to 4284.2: 16.5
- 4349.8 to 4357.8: 17.2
